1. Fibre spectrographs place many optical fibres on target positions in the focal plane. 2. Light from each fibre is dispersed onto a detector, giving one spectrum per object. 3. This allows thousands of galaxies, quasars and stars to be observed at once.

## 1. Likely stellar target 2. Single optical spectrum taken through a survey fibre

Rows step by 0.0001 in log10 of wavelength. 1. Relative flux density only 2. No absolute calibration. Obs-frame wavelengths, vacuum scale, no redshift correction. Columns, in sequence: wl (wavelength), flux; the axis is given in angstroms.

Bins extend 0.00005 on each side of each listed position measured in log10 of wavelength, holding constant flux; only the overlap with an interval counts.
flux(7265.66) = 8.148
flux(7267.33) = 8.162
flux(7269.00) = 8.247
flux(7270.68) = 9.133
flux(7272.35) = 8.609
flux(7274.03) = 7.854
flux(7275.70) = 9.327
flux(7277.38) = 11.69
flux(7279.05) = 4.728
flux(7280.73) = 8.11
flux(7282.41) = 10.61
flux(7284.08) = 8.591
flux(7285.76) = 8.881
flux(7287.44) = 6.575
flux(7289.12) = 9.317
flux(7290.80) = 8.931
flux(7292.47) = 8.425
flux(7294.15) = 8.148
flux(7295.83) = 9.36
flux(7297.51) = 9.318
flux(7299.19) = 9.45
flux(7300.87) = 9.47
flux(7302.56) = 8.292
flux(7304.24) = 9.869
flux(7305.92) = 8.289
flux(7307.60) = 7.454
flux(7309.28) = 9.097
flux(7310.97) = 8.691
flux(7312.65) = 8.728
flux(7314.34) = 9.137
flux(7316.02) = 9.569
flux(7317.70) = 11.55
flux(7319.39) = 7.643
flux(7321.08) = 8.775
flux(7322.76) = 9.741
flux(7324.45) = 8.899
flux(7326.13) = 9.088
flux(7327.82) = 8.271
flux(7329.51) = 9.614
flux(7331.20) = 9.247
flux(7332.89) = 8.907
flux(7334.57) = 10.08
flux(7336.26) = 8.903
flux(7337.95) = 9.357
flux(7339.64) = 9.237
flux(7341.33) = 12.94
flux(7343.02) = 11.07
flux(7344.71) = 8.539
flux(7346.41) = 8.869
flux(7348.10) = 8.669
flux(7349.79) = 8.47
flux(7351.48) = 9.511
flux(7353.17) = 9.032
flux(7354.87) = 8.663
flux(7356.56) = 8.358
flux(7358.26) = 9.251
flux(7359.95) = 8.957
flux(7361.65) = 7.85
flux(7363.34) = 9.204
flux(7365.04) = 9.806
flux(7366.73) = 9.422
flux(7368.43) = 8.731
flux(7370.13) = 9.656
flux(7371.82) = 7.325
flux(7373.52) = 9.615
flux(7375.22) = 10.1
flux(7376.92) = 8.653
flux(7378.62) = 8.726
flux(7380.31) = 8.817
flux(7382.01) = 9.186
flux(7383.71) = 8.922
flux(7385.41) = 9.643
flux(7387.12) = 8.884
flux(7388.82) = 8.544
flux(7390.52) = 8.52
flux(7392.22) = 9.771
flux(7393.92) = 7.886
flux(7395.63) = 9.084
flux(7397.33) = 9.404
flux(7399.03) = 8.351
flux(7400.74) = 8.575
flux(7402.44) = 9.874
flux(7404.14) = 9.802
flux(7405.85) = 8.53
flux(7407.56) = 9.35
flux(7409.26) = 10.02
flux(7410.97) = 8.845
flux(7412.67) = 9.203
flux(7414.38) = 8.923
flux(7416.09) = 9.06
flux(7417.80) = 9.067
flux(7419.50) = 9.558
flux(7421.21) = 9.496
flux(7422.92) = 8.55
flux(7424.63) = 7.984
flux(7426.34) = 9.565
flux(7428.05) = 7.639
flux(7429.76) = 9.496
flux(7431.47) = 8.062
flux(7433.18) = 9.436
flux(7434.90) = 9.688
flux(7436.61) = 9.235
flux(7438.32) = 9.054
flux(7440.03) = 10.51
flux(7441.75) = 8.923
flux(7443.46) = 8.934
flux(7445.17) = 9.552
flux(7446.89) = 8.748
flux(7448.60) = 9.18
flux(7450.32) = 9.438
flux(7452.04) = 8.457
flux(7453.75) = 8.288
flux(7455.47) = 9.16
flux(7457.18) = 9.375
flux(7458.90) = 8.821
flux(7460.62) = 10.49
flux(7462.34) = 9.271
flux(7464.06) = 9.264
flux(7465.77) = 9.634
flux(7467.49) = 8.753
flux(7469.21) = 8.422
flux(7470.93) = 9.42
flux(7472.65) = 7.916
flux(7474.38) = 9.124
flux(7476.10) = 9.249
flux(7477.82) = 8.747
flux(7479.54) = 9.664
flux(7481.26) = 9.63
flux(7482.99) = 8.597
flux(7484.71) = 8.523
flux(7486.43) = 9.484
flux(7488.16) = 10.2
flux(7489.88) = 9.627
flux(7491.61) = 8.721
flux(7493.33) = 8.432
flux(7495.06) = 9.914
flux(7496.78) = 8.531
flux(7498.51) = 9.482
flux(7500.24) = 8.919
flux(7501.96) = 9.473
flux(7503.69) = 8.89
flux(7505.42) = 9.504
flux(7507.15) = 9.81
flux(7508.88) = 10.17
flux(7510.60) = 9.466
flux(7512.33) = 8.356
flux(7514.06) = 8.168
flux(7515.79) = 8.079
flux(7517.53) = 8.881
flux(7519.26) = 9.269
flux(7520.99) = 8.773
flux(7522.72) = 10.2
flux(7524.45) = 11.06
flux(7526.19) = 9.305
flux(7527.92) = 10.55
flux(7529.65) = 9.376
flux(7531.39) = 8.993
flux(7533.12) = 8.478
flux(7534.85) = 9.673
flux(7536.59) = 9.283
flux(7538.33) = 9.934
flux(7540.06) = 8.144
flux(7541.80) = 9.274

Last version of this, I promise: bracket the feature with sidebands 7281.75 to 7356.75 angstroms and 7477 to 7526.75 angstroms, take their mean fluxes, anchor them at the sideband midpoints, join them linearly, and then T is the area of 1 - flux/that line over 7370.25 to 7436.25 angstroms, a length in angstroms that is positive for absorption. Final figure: 1.1 angstroms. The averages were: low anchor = 9.11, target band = 9.01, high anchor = 9.24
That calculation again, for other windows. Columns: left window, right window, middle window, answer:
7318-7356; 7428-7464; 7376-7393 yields 0.48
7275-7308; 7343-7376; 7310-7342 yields -1.75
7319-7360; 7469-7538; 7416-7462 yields 0.59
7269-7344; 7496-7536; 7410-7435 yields 0.62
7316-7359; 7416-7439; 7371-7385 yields 0.34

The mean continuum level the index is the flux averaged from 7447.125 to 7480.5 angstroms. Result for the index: 9.08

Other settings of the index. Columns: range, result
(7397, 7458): 9.09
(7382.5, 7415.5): 9.06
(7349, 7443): 9.03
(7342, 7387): 9.05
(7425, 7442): 9.13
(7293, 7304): 9.03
